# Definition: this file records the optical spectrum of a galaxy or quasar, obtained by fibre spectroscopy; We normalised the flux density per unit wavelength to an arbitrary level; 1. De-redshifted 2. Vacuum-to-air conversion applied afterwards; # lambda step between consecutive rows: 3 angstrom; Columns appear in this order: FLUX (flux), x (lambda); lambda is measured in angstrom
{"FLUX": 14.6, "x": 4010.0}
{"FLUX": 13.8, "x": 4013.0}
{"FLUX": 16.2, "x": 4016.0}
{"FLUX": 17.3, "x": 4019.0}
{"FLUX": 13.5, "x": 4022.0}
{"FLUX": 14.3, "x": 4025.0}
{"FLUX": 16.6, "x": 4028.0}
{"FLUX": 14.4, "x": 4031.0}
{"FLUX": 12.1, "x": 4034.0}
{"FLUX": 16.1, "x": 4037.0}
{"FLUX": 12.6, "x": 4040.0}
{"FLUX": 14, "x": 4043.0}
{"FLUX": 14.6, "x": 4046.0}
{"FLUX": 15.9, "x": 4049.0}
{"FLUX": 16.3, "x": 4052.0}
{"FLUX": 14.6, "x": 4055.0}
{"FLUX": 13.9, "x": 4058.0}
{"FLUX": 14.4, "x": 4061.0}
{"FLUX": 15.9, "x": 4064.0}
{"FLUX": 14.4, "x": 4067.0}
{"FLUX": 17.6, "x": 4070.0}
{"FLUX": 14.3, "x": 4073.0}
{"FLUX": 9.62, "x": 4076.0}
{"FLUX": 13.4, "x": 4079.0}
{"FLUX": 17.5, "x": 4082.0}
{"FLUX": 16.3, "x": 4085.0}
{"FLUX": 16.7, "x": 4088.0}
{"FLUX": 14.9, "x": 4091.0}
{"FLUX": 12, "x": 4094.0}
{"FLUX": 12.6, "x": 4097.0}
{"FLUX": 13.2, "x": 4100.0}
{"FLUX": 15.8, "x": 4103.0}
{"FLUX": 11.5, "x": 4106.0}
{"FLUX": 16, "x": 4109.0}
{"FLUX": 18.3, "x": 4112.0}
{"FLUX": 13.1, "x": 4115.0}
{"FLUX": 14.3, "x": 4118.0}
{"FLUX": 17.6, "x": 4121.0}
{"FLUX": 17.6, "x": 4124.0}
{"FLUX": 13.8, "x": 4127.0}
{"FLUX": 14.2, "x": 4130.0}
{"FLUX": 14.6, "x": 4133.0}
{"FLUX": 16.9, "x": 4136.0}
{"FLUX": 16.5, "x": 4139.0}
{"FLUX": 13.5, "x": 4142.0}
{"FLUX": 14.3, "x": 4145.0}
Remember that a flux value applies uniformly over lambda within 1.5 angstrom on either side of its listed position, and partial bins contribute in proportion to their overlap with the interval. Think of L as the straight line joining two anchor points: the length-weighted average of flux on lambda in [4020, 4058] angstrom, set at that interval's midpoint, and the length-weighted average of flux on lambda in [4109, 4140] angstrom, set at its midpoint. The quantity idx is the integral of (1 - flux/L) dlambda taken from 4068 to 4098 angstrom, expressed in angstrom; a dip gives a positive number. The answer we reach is 1.3 angstrom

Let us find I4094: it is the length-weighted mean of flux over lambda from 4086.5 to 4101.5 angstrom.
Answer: 13.9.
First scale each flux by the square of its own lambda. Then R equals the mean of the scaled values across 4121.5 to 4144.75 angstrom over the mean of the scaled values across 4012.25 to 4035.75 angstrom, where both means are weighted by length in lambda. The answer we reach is 1.1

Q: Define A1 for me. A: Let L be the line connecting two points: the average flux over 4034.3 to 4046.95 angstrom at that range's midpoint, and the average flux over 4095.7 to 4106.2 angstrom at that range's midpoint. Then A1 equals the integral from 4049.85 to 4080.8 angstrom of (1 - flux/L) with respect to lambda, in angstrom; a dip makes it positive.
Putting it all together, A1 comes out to -1.4 angstrom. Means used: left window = 14.1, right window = 13.5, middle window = 14.5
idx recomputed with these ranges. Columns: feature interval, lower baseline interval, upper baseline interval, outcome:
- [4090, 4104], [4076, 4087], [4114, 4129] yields 1.4 angstrom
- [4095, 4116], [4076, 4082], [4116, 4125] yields 1.3 angstrom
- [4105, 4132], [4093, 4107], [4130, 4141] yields -1.5 angstrom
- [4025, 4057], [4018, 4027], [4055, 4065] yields 0.3 angstrom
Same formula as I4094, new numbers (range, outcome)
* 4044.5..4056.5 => 15.3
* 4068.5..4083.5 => 14.5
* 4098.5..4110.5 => 14.1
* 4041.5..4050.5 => 14.8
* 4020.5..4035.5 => 14.2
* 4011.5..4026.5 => 15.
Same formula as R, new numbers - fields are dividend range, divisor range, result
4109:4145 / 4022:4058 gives 1.10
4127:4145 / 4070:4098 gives 1.07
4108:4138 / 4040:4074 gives 1.08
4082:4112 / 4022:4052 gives 1.04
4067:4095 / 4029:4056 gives 1.03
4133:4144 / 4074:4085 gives 1.14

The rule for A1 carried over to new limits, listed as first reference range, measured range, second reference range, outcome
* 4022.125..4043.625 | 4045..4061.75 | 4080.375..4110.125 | -0.7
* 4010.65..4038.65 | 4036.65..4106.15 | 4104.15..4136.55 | 2.4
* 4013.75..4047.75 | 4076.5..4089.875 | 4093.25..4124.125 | -0.7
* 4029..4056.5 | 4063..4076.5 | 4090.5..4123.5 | -0.1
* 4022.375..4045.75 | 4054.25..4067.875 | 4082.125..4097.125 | 0.0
